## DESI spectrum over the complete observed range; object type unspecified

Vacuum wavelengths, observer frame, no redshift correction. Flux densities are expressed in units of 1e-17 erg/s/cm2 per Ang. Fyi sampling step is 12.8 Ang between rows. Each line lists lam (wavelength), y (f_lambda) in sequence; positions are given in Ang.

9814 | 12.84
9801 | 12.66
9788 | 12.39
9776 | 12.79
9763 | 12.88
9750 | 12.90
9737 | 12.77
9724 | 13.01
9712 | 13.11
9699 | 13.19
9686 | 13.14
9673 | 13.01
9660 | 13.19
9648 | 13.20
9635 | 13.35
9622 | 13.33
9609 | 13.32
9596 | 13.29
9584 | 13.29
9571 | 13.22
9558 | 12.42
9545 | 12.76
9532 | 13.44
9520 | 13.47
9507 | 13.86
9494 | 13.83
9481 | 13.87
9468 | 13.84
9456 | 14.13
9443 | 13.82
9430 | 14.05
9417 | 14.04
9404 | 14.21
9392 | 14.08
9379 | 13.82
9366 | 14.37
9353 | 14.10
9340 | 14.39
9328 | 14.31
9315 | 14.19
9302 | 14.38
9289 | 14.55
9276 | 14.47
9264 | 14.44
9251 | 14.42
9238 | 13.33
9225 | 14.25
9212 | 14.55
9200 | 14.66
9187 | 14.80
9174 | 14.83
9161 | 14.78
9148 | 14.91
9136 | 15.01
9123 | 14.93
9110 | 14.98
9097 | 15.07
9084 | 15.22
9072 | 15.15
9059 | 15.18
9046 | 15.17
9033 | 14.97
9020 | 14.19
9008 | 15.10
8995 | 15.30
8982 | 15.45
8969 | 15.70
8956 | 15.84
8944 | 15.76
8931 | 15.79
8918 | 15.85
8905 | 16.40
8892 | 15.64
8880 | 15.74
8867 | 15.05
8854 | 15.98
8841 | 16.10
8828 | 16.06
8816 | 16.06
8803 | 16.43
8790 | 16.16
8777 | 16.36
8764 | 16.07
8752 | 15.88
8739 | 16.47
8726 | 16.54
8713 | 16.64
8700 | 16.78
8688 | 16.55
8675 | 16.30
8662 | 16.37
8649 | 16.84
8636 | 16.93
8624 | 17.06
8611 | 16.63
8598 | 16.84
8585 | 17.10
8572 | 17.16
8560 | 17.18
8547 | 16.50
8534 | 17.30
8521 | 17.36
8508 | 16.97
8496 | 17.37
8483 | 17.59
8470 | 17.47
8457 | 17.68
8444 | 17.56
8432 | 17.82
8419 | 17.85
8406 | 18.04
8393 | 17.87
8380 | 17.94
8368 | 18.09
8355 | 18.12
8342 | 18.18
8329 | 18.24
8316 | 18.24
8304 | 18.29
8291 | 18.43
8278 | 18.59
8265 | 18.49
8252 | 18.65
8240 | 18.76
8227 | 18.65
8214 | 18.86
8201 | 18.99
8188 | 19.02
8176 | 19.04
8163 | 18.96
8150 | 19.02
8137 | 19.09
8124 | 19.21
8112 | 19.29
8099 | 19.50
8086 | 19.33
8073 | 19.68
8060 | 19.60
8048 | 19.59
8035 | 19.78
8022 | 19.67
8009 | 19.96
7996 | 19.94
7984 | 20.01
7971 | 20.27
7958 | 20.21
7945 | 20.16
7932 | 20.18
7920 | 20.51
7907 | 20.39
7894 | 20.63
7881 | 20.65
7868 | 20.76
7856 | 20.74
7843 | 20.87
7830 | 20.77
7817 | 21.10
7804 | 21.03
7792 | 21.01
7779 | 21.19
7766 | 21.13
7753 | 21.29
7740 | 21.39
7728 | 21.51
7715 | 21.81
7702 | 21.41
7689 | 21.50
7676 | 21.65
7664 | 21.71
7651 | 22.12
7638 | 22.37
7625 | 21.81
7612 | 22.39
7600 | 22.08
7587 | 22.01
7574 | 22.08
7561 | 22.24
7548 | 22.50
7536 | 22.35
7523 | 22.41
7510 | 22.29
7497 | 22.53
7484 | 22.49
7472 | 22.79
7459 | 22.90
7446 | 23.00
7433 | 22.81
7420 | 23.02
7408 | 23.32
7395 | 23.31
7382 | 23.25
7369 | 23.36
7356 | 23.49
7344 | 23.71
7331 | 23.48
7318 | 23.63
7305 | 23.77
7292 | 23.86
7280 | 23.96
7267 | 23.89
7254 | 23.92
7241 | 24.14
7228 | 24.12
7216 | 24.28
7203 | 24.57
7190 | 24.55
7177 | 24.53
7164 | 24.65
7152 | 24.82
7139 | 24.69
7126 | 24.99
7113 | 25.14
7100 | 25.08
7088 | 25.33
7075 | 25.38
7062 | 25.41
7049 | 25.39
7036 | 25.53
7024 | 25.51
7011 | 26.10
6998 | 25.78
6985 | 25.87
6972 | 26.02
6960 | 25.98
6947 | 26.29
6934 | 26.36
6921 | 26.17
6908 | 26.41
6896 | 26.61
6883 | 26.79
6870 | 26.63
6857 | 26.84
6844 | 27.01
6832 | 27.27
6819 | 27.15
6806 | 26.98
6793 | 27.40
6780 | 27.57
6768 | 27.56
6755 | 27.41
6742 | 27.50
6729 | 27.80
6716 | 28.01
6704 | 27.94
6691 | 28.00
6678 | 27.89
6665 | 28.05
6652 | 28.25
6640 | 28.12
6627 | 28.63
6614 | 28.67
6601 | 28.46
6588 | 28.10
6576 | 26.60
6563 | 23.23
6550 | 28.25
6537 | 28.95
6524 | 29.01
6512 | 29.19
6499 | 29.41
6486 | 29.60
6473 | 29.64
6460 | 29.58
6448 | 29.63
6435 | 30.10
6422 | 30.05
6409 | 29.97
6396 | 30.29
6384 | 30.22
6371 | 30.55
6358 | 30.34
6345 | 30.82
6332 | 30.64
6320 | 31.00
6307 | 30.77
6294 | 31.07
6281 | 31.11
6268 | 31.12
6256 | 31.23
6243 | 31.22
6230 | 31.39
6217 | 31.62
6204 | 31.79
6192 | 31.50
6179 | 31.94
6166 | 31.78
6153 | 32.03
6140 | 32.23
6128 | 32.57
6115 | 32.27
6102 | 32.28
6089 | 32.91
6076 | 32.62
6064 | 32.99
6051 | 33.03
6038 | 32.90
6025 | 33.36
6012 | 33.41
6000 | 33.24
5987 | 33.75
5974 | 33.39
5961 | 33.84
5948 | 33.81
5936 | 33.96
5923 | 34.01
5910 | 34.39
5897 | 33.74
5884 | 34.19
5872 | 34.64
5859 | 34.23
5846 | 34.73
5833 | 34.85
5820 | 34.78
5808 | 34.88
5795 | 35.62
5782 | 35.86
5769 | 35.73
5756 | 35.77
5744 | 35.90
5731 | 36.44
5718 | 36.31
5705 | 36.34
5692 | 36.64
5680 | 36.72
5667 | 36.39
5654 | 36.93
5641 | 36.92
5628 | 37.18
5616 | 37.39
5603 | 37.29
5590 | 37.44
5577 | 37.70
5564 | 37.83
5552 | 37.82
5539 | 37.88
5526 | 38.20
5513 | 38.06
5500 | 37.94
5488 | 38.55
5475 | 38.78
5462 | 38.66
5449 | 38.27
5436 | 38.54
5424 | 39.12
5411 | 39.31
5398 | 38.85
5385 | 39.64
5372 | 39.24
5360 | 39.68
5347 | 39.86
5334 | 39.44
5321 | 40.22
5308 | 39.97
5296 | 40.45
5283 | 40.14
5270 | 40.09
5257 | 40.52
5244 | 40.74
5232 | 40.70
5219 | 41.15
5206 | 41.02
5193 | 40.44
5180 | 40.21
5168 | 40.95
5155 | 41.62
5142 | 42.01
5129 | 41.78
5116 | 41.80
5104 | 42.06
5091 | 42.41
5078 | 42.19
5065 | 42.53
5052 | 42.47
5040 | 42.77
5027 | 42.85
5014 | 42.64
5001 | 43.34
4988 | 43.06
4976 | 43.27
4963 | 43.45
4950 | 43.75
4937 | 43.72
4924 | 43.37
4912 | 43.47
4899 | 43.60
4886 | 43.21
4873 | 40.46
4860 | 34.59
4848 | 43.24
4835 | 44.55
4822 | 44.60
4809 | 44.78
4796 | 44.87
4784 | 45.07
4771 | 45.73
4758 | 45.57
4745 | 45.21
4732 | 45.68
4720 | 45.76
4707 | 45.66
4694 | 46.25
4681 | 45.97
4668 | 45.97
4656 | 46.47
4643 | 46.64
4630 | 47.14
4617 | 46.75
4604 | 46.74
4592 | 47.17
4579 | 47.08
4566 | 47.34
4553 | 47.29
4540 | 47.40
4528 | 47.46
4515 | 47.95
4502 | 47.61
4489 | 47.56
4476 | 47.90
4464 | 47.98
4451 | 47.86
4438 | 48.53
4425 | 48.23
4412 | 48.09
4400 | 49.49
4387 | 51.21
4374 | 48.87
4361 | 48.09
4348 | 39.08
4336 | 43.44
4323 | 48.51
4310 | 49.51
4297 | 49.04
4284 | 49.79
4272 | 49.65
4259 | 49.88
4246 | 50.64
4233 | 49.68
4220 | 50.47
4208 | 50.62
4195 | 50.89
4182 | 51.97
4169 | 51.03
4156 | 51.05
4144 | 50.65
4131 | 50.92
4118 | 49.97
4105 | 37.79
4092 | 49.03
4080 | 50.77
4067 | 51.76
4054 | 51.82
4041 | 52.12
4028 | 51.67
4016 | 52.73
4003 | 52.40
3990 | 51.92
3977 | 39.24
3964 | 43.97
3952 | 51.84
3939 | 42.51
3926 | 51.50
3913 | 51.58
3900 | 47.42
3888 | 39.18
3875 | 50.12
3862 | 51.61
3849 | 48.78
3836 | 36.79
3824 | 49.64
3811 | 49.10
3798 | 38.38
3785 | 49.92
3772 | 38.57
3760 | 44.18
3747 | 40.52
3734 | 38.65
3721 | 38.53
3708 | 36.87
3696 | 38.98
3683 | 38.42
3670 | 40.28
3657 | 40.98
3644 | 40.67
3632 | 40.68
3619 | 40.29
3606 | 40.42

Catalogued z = 0.00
